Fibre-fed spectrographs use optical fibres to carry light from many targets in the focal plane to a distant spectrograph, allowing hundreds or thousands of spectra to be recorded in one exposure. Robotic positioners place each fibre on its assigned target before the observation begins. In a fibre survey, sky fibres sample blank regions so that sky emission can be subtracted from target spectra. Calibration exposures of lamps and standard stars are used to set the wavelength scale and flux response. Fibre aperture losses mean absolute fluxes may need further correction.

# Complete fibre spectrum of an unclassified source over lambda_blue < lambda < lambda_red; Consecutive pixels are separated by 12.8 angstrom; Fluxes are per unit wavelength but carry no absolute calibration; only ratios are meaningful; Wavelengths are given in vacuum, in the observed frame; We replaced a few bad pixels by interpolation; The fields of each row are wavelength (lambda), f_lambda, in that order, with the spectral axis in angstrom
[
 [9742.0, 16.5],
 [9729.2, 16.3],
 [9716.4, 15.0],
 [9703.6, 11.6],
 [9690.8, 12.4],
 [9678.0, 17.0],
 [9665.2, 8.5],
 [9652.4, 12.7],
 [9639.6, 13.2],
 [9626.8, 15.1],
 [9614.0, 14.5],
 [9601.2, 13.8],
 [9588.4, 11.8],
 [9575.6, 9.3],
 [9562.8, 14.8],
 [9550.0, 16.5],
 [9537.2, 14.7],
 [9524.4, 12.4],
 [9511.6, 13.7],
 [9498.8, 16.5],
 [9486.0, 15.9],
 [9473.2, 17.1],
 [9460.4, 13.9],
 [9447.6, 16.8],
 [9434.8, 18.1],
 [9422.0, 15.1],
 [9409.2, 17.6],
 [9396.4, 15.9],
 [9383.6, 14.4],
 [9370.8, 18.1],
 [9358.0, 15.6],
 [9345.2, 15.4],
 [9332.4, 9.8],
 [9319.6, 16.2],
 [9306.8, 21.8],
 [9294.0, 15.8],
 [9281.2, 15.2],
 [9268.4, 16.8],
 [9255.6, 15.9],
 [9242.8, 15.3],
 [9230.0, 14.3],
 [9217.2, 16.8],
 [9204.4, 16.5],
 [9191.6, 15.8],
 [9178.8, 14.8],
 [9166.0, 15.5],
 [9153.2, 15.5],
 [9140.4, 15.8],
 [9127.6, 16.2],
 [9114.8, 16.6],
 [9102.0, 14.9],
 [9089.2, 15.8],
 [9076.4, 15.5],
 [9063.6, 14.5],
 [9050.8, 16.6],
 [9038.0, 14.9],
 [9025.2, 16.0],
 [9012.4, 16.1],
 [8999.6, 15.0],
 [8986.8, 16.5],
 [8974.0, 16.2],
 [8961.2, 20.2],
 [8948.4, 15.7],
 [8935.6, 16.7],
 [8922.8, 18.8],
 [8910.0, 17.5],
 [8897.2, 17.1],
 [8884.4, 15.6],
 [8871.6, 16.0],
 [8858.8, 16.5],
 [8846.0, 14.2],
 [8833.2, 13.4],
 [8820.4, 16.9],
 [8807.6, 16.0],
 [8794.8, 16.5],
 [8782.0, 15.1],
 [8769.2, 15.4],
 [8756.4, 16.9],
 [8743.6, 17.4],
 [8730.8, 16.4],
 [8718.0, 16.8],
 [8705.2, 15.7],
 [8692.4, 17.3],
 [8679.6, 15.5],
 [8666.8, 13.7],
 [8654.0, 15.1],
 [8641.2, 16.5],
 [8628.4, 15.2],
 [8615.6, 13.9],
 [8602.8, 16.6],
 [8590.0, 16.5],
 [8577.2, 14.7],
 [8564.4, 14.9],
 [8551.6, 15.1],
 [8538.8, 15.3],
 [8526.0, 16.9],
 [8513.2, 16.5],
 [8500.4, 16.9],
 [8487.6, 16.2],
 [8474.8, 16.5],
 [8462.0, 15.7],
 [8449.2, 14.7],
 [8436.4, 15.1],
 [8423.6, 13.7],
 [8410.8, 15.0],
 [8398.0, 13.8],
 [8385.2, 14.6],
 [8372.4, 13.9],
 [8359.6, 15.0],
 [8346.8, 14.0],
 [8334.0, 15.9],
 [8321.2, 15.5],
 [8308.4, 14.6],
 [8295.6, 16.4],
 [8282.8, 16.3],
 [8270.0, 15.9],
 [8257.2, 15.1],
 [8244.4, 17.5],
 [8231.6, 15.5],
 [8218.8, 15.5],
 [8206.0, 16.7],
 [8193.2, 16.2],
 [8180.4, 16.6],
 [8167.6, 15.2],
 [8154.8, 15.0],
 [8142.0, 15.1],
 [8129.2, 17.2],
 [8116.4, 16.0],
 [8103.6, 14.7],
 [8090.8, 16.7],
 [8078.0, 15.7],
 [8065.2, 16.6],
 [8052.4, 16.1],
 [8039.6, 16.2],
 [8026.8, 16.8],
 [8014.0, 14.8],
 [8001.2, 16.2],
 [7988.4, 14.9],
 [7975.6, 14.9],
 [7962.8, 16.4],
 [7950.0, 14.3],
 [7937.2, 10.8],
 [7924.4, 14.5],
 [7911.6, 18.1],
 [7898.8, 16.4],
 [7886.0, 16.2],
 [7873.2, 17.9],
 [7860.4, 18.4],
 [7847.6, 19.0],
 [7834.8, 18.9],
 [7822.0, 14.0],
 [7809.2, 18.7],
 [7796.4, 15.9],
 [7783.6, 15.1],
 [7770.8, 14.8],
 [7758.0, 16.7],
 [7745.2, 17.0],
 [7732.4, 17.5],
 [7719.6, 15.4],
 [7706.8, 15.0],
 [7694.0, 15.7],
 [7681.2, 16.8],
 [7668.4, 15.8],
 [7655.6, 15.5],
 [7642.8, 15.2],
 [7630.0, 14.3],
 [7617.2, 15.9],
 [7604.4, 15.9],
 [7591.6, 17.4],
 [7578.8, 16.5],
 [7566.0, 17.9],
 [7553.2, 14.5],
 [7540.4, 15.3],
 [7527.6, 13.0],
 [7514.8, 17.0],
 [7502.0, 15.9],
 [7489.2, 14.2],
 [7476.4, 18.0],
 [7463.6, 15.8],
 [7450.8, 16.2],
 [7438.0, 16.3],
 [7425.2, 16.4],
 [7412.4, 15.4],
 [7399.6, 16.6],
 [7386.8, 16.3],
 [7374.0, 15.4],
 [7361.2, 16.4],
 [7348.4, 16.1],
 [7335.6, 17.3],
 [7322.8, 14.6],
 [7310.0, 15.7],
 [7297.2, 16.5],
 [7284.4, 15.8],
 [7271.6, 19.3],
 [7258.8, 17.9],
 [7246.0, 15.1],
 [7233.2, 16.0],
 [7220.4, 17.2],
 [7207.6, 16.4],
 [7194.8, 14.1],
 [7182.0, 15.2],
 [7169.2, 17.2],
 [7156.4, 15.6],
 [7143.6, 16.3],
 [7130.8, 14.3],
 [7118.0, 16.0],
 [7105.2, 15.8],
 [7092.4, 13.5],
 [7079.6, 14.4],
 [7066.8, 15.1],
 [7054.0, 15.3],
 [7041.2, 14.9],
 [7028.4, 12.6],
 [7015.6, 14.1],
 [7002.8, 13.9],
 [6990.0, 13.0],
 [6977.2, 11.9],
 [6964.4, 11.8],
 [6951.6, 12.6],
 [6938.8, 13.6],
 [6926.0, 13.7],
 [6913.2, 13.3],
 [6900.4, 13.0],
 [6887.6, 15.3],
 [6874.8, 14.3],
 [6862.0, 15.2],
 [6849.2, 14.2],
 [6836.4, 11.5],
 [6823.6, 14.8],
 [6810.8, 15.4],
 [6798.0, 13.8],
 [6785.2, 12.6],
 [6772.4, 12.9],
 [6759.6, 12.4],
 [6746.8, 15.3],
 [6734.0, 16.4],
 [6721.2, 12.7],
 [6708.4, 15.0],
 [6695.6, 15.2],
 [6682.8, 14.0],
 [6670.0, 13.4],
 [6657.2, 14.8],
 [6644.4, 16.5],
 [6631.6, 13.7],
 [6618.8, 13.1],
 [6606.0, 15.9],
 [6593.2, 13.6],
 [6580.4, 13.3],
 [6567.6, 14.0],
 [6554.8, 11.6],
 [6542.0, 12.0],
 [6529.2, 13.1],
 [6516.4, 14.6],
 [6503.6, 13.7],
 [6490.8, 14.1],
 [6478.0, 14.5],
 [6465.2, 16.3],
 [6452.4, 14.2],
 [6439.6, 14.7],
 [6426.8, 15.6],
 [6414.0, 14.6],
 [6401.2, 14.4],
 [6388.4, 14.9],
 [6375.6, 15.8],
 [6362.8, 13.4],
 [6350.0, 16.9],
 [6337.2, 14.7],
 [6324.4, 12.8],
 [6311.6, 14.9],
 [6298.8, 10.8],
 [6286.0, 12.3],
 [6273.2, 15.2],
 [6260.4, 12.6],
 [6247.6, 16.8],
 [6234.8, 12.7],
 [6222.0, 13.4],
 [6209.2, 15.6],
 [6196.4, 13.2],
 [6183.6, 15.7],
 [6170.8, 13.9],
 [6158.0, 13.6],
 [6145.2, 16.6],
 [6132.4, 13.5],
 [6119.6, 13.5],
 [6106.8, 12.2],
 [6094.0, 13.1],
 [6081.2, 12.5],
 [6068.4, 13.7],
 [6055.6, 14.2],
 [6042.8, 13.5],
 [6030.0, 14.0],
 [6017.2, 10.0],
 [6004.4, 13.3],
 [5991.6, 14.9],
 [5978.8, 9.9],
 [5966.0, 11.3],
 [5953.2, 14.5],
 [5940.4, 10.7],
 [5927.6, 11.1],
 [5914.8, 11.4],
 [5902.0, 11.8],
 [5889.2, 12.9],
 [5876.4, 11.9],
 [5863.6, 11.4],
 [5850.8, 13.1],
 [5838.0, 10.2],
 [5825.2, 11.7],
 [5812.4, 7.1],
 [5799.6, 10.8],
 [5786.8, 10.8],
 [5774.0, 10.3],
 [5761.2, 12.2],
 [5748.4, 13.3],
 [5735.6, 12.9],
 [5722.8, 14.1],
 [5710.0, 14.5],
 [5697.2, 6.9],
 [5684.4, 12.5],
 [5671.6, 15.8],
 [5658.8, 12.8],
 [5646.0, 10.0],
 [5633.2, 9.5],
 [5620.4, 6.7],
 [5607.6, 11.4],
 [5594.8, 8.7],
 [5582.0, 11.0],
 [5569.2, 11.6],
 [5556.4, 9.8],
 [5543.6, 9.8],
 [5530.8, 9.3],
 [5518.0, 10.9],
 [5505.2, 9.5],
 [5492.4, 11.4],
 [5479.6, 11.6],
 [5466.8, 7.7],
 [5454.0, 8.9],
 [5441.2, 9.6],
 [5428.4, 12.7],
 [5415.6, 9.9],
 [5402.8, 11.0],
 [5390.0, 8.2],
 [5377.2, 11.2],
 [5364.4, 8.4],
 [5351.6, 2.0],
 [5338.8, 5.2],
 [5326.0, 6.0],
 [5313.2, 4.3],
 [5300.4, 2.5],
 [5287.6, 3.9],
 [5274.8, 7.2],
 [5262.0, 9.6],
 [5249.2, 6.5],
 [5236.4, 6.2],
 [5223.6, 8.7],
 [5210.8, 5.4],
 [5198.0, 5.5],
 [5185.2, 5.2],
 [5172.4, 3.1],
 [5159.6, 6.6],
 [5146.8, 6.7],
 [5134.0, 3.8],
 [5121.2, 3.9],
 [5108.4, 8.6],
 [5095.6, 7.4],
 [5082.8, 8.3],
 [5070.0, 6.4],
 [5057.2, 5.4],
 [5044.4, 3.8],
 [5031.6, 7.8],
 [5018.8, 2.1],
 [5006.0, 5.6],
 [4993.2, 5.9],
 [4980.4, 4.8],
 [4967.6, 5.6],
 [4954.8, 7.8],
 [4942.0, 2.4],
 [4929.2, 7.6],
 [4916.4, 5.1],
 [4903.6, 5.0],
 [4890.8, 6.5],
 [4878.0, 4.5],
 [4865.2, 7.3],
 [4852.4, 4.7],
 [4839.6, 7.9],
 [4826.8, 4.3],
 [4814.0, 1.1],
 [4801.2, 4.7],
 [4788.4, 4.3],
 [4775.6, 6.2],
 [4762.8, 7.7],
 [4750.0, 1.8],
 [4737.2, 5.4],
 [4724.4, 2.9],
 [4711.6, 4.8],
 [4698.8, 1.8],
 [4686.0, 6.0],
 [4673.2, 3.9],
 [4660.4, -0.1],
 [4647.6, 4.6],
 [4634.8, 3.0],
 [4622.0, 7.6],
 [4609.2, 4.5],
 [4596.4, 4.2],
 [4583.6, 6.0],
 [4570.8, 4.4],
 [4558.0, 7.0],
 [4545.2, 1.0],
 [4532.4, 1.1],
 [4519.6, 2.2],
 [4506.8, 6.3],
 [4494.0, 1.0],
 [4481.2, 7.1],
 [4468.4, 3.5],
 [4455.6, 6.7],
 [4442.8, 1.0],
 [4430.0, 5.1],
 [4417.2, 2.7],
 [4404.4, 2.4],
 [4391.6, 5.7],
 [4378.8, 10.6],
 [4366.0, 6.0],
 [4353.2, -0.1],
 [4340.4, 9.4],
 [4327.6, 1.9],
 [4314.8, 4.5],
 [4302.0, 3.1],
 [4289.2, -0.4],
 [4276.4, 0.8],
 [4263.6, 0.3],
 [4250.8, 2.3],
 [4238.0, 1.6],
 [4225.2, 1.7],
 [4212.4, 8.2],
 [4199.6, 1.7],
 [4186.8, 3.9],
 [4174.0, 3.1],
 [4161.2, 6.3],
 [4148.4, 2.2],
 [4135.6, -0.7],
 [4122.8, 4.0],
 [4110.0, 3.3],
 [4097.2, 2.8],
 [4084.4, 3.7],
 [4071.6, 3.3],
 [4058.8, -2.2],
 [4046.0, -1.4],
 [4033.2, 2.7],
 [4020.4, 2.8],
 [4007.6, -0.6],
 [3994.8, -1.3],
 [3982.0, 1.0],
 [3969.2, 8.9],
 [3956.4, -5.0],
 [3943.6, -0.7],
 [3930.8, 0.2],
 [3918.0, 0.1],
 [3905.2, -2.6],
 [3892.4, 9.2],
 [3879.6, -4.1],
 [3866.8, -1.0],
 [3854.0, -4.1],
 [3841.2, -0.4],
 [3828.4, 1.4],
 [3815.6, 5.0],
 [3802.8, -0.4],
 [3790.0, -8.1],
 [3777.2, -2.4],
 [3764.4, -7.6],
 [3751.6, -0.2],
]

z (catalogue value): 0.35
